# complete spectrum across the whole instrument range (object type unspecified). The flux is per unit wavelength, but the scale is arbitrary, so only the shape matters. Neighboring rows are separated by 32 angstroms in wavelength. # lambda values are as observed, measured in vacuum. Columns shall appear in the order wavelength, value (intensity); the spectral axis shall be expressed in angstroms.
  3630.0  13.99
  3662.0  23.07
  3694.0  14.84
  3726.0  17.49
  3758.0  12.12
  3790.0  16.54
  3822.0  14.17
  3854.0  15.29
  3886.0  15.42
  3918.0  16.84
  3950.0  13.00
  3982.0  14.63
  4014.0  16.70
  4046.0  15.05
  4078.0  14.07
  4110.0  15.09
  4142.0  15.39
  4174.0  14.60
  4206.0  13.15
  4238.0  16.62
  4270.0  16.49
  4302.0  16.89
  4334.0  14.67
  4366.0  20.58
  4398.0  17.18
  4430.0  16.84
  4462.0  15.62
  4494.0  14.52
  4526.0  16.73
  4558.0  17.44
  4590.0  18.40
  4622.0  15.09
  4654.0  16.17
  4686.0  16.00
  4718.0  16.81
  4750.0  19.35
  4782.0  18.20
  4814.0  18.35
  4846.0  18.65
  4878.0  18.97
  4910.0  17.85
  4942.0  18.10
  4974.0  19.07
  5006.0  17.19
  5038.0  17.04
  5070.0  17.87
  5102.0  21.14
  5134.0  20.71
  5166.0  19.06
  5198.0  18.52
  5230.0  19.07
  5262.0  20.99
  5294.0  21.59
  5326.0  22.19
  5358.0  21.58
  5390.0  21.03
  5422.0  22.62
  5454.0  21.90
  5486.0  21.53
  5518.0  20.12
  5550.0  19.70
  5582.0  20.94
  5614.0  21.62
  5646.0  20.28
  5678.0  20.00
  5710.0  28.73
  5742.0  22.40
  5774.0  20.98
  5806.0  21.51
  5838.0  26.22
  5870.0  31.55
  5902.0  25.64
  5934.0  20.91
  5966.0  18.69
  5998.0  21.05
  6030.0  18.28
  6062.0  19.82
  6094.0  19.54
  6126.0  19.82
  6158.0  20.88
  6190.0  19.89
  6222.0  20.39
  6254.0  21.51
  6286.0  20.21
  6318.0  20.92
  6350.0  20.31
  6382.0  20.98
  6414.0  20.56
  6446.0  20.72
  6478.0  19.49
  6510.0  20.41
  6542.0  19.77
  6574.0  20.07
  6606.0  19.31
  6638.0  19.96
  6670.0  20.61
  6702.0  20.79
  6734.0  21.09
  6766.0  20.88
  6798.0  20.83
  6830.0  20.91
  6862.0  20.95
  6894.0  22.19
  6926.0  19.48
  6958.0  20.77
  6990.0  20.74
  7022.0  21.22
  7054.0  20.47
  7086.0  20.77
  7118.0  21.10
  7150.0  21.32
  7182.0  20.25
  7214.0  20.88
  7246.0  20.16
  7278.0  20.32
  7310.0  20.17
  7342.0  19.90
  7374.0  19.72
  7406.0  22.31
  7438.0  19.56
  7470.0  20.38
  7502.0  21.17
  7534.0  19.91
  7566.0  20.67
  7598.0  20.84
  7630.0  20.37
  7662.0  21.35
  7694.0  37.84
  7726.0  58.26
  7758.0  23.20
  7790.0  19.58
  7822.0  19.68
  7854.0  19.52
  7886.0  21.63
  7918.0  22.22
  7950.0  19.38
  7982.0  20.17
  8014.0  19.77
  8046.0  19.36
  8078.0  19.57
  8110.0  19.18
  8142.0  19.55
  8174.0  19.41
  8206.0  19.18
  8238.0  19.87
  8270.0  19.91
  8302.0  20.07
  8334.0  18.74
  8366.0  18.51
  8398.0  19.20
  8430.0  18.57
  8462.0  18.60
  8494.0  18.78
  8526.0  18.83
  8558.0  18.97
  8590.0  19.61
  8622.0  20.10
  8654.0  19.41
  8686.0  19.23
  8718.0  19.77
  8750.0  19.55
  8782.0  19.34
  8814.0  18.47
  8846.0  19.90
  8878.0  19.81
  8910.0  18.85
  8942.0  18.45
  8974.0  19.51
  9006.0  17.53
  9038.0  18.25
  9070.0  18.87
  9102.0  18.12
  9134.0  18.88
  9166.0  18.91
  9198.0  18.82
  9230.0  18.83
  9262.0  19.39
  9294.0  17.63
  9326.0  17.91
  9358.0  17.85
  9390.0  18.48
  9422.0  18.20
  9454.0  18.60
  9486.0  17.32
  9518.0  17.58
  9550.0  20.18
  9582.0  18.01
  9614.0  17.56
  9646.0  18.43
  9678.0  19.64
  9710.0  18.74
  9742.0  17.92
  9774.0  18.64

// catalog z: 0.17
